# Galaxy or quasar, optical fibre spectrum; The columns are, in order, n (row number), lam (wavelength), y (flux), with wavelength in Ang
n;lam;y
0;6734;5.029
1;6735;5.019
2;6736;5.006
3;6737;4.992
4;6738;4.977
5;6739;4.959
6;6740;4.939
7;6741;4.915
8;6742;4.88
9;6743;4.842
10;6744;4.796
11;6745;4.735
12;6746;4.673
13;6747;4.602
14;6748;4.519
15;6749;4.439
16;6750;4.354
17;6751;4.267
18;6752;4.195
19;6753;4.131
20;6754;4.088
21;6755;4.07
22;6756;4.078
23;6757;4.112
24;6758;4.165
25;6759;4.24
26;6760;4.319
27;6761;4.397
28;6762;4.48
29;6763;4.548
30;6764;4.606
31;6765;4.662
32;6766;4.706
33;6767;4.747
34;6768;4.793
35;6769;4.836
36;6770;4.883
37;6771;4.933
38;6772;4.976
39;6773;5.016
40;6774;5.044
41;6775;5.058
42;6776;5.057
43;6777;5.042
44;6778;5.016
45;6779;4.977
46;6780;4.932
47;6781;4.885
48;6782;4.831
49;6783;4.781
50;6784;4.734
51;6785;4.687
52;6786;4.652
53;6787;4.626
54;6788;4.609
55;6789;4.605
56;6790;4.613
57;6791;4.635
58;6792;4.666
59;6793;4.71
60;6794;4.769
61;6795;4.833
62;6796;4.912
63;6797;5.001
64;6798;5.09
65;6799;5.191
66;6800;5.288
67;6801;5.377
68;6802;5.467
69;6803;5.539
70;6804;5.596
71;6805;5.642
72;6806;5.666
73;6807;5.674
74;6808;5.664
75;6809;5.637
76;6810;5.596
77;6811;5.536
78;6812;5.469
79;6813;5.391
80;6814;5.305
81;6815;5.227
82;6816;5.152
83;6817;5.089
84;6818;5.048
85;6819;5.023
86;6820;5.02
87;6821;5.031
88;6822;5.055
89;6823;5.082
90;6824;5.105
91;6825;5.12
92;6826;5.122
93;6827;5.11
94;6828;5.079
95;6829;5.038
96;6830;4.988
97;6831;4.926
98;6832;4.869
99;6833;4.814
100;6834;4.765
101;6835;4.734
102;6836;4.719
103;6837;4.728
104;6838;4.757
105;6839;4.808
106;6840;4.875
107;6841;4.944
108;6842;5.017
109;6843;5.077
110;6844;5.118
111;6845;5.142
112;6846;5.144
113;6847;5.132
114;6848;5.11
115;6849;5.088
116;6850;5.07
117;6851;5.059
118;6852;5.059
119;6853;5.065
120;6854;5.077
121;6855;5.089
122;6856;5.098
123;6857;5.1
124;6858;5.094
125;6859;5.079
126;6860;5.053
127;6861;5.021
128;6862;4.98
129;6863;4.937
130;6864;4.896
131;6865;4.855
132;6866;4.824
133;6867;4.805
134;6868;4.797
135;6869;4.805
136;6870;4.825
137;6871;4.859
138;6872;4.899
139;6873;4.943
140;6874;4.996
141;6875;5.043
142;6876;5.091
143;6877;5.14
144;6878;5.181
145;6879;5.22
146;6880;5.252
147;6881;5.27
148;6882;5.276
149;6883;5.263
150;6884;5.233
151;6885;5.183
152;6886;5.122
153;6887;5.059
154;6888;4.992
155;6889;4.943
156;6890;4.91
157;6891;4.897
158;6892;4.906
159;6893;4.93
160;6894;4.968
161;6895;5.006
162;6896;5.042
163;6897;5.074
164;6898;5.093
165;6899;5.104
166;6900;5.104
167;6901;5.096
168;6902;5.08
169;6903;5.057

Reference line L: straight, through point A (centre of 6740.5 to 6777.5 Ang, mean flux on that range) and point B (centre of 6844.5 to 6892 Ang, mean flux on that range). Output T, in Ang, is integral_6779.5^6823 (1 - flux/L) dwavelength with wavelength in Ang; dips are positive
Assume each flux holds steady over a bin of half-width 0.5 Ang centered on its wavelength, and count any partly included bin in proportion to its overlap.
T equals -3.0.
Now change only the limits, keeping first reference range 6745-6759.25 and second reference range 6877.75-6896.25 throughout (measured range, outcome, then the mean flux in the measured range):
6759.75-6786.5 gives -2.32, 4.8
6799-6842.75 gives -4.38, 5.16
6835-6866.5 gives -0.79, 5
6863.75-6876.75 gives 0.23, 4.9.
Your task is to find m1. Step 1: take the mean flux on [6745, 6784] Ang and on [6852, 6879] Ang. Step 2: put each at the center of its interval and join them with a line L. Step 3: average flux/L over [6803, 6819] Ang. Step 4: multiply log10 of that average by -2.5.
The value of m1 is -0.14 mag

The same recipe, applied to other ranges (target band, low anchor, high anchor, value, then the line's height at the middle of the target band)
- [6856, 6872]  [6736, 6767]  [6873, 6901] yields 0.01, 4.99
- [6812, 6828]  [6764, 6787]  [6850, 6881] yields -0.04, 4.94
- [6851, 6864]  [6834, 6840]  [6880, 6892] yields -0.03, 4.9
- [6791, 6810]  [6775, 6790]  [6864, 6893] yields -0.09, 4.86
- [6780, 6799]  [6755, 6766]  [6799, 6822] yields 0.04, 4.95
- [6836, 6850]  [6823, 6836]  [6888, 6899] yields 0.00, 4.97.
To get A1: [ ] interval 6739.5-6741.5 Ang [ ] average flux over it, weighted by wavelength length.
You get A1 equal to 4.93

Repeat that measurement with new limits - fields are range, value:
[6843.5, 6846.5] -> 5.13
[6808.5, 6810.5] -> 5.62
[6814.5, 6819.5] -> 5.11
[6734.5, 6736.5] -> 5.01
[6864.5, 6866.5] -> 4.84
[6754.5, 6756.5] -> 4.07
